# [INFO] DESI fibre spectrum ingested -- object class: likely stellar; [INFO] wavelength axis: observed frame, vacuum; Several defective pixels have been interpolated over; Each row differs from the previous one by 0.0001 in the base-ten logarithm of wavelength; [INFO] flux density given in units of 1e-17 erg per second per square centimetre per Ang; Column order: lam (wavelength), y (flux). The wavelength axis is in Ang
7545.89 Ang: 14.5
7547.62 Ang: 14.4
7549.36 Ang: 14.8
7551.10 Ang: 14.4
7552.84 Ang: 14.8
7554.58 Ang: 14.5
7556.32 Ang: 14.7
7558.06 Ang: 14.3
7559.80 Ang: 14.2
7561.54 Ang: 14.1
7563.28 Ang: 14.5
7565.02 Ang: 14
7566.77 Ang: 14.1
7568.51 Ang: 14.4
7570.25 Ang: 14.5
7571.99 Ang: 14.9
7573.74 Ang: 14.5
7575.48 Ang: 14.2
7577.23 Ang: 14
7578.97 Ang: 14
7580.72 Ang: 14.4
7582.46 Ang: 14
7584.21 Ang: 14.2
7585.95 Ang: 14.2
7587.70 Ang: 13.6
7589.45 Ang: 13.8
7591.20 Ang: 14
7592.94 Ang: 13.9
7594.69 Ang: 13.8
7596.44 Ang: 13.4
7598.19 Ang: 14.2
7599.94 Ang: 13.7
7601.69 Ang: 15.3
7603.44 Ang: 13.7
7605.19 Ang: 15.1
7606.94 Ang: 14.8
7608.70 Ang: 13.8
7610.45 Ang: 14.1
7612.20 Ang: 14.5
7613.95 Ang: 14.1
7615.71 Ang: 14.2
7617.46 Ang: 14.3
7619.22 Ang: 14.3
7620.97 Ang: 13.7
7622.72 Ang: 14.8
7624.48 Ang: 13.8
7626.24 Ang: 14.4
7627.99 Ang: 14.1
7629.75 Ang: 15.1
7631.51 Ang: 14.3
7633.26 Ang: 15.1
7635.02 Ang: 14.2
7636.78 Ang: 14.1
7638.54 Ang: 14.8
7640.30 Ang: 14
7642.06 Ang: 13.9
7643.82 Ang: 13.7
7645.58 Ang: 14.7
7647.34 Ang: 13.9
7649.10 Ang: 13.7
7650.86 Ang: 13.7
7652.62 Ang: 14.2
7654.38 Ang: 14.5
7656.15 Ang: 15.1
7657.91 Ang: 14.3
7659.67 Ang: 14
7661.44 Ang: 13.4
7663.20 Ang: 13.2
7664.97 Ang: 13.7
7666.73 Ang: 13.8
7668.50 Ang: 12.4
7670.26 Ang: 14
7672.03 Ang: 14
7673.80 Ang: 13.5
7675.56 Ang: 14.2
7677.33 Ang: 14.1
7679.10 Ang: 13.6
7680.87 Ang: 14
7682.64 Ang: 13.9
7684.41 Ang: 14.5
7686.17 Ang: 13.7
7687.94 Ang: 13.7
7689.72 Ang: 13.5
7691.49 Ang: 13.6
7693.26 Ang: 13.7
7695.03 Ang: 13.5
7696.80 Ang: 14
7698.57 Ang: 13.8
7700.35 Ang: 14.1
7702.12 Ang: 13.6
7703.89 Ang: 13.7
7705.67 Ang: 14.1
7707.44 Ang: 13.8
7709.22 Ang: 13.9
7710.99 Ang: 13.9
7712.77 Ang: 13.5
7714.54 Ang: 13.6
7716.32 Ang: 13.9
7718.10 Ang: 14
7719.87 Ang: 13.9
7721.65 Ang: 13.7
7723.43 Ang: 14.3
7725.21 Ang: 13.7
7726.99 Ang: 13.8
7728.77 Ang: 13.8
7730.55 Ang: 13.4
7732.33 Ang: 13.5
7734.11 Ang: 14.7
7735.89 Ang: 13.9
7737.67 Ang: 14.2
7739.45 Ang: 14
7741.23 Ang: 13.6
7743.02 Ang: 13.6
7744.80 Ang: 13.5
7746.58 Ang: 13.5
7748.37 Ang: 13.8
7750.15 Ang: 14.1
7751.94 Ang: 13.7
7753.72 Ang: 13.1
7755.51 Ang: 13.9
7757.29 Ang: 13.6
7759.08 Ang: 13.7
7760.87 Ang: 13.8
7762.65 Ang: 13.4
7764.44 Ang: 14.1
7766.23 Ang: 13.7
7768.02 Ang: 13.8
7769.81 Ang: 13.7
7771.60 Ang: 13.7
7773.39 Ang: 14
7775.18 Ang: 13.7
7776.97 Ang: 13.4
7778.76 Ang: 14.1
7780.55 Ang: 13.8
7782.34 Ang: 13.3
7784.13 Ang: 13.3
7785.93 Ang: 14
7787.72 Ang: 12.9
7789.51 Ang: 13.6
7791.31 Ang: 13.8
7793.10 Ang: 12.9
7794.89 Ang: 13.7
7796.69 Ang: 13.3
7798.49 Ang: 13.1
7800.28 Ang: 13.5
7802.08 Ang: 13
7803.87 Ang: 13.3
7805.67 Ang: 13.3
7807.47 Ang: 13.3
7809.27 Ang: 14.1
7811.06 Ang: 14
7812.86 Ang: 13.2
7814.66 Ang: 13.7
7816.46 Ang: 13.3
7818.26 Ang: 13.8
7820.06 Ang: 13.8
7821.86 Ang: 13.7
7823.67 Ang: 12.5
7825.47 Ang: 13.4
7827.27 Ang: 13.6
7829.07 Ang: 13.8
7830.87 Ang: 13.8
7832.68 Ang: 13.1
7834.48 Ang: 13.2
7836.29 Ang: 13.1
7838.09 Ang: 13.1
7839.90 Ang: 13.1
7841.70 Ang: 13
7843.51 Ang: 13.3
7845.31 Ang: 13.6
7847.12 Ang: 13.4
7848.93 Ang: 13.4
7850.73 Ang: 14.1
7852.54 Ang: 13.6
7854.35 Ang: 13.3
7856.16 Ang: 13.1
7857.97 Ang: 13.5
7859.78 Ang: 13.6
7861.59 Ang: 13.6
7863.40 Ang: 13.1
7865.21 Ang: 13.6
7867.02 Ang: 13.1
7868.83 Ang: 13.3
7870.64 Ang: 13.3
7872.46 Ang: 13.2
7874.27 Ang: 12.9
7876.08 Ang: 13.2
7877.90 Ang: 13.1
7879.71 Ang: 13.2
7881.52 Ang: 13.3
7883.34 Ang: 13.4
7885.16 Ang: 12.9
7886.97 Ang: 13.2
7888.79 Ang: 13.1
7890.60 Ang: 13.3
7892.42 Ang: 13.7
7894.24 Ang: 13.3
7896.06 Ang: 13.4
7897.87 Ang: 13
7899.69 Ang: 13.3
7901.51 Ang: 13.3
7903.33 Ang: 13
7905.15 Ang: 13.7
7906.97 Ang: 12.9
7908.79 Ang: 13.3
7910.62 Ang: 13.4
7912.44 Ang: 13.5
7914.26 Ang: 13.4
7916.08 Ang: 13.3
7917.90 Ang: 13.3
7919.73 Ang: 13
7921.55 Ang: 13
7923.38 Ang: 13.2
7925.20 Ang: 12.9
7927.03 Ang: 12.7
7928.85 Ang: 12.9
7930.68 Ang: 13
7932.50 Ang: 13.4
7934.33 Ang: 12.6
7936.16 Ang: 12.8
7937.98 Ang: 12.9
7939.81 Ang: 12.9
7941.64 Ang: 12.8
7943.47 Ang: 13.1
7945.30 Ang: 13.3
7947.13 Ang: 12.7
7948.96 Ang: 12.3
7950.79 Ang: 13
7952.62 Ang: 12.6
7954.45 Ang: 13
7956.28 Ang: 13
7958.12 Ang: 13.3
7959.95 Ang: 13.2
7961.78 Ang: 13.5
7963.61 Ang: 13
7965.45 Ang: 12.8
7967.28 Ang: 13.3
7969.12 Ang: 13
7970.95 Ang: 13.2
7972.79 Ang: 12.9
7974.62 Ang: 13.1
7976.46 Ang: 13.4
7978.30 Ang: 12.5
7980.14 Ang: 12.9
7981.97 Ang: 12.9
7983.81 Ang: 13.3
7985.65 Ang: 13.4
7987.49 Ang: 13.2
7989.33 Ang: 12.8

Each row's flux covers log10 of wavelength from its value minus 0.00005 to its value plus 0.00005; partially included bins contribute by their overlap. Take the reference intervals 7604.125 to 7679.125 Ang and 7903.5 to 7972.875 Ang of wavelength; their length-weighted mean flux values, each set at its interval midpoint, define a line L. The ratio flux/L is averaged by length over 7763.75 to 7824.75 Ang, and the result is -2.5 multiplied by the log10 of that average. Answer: 0.00 mag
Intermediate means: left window 14.1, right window 13.1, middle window 13.5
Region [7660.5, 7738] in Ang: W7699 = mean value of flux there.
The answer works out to 13.8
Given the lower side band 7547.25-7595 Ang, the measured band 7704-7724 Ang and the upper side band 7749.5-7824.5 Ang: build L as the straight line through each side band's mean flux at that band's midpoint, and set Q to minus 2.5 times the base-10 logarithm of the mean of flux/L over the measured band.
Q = 0.00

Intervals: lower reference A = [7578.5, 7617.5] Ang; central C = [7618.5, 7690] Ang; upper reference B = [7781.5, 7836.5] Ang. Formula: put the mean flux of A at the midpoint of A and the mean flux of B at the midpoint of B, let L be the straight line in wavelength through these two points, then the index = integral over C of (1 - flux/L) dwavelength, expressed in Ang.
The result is -0.5 Ang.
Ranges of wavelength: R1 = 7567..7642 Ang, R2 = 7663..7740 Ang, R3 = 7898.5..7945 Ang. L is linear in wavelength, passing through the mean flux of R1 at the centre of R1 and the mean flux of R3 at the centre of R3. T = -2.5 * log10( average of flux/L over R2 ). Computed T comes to 0.01 mag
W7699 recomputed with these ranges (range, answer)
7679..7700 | 13.8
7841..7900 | 13.3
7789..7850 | 13.4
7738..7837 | 13.6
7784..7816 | 13.4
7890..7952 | 13.1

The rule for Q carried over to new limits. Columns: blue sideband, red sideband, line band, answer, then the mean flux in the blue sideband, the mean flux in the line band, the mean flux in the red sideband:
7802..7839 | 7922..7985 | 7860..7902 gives 0.00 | 13.4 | 13.3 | 13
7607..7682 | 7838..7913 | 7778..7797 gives 0.01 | 14.1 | 13.5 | 13.3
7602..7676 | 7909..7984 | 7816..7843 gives 0.01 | 14.1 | 13.4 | 13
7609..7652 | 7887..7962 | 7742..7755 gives 0.01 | 14.2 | 13.6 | 13.1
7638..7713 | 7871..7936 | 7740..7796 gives 0.00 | 13.9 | 13.6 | 13.2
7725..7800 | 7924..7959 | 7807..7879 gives -0.01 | 13.7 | 13.4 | 12.9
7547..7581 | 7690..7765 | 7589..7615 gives 0.01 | 14.4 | 14.2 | 13.8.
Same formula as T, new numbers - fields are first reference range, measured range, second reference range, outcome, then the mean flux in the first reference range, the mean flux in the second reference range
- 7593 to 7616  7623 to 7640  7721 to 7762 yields -0.02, 14.2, 13.8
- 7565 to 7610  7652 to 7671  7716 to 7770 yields 0.01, 14.2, 13.8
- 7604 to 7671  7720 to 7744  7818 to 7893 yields 0.00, 14.2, 13.3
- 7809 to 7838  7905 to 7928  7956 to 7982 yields 0.00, 13.5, 13.1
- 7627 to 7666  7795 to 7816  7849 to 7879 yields 0.01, 14.2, 13.4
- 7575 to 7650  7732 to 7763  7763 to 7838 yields -0.01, 14.2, 13.5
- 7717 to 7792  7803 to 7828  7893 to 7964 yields 0.00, 13.7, 13.1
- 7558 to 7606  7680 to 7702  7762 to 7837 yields 0.00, 14.2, 13.5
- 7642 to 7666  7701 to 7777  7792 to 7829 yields -0.01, 14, 13.4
